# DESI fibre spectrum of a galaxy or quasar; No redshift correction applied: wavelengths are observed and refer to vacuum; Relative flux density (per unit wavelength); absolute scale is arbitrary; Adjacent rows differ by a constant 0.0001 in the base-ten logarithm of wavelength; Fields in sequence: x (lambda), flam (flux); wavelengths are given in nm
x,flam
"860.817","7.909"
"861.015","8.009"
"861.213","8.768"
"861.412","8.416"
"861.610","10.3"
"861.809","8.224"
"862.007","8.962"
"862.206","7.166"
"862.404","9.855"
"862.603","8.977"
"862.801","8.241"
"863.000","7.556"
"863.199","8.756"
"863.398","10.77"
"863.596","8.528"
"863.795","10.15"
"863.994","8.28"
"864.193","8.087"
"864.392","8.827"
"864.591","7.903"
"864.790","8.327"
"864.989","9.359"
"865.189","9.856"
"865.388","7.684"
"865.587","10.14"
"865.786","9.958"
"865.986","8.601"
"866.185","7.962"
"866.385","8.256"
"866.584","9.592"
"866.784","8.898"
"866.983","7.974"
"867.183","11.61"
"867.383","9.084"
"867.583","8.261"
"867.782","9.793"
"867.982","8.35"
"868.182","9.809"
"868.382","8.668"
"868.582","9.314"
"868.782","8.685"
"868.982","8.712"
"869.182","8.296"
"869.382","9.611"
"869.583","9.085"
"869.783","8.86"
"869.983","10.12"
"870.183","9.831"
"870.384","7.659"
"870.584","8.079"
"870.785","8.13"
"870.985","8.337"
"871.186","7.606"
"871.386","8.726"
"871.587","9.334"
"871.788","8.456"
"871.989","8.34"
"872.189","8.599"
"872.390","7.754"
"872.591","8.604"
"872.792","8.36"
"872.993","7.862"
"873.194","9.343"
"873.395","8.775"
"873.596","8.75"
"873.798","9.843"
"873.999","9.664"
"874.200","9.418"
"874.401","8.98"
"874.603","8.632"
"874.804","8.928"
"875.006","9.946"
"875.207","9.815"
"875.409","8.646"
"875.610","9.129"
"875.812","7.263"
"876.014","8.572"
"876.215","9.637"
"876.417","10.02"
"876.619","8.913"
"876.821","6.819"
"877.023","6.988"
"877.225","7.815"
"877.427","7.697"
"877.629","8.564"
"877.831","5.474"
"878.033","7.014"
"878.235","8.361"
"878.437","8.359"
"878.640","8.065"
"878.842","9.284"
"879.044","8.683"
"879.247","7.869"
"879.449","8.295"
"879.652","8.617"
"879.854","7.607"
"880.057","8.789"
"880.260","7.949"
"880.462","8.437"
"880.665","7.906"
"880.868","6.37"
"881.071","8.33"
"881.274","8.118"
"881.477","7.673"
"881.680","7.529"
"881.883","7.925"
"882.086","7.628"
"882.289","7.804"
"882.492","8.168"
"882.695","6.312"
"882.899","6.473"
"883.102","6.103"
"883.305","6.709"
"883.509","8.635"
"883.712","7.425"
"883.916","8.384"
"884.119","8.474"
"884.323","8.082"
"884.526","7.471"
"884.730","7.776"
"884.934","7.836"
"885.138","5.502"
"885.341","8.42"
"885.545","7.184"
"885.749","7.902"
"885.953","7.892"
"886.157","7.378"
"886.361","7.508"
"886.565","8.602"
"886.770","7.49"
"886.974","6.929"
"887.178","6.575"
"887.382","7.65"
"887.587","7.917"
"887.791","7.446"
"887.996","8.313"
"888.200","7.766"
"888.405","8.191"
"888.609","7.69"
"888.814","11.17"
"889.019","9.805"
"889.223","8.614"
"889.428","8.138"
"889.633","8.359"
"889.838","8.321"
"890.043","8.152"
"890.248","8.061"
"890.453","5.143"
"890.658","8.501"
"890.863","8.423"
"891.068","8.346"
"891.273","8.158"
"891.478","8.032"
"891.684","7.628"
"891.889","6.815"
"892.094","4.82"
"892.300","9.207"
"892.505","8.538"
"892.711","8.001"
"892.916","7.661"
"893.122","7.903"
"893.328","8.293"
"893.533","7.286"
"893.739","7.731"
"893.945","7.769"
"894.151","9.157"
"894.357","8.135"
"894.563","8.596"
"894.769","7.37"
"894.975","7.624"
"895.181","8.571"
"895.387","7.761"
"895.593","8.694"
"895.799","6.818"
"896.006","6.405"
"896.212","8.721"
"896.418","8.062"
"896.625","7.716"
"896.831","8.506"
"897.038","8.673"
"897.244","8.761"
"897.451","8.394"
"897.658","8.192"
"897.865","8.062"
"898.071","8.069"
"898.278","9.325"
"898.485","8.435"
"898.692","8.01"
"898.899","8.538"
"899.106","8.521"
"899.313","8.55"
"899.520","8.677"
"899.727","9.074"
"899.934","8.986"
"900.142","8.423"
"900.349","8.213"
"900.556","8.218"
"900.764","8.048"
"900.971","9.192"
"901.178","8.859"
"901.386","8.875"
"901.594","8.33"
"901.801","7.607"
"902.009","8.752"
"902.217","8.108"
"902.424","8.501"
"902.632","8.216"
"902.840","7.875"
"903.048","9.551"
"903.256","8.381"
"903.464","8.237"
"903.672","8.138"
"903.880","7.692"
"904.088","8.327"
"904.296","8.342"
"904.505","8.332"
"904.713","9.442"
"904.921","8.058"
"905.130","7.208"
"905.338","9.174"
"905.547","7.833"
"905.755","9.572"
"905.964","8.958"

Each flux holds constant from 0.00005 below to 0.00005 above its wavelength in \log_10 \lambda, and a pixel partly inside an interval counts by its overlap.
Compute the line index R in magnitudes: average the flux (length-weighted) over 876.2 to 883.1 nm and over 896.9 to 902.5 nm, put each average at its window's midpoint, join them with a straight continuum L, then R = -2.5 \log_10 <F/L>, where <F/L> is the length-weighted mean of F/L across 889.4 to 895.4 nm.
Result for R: 0.05 mag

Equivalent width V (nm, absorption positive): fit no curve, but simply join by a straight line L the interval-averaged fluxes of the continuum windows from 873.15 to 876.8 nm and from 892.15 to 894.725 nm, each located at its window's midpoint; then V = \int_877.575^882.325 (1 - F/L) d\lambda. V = 0.47 nm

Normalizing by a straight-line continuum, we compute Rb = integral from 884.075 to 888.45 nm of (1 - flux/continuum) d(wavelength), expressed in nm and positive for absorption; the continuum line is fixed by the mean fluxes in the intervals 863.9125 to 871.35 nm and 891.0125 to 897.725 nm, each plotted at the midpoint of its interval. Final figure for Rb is 0.31 nm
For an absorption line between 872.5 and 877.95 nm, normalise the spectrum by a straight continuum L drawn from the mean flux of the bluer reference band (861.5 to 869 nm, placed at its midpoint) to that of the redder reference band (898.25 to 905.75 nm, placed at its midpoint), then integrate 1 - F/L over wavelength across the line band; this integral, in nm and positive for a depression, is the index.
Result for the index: 0.125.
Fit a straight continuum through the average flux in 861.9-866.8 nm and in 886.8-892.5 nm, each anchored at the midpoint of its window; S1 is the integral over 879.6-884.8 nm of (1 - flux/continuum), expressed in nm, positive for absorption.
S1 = 0.31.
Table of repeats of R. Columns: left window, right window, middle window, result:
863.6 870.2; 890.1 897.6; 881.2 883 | 0.121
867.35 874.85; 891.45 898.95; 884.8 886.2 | 0.120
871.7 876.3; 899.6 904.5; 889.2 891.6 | 0.079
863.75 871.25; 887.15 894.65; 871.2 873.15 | 0.035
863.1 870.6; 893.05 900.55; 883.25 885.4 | 0.112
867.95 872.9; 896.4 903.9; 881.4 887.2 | 0.142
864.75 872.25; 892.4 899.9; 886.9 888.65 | 0.107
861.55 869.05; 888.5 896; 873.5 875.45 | -0.080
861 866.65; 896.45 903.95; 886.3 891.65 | 0.066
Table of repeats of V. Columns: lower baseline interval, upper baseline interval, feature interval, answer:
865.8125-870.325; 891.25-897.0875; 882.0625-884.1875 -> 0.237 nm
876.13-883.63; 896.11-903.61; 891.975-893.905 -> 0.127 nm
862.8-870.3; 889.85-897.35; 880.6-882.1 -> 0.127 nm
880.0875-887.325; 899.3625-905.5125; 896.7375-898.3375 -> -0.051 nm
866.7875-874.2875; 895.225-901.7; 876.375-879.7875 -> 0.278 nm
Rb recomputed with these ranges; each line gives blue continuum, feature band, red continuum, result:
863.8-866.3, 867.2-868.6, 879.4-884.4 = -0.09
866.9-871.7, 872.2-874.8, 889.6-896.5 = -0.03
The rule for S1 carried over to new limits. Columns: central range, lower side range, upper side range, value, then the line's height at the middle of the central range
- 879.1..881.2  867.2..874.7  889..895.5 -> 0.10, 8.45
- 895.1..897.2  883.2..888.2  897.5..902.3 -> 0.06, 8.26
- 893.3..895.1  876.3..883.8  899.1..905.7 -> 0.05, 8.21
